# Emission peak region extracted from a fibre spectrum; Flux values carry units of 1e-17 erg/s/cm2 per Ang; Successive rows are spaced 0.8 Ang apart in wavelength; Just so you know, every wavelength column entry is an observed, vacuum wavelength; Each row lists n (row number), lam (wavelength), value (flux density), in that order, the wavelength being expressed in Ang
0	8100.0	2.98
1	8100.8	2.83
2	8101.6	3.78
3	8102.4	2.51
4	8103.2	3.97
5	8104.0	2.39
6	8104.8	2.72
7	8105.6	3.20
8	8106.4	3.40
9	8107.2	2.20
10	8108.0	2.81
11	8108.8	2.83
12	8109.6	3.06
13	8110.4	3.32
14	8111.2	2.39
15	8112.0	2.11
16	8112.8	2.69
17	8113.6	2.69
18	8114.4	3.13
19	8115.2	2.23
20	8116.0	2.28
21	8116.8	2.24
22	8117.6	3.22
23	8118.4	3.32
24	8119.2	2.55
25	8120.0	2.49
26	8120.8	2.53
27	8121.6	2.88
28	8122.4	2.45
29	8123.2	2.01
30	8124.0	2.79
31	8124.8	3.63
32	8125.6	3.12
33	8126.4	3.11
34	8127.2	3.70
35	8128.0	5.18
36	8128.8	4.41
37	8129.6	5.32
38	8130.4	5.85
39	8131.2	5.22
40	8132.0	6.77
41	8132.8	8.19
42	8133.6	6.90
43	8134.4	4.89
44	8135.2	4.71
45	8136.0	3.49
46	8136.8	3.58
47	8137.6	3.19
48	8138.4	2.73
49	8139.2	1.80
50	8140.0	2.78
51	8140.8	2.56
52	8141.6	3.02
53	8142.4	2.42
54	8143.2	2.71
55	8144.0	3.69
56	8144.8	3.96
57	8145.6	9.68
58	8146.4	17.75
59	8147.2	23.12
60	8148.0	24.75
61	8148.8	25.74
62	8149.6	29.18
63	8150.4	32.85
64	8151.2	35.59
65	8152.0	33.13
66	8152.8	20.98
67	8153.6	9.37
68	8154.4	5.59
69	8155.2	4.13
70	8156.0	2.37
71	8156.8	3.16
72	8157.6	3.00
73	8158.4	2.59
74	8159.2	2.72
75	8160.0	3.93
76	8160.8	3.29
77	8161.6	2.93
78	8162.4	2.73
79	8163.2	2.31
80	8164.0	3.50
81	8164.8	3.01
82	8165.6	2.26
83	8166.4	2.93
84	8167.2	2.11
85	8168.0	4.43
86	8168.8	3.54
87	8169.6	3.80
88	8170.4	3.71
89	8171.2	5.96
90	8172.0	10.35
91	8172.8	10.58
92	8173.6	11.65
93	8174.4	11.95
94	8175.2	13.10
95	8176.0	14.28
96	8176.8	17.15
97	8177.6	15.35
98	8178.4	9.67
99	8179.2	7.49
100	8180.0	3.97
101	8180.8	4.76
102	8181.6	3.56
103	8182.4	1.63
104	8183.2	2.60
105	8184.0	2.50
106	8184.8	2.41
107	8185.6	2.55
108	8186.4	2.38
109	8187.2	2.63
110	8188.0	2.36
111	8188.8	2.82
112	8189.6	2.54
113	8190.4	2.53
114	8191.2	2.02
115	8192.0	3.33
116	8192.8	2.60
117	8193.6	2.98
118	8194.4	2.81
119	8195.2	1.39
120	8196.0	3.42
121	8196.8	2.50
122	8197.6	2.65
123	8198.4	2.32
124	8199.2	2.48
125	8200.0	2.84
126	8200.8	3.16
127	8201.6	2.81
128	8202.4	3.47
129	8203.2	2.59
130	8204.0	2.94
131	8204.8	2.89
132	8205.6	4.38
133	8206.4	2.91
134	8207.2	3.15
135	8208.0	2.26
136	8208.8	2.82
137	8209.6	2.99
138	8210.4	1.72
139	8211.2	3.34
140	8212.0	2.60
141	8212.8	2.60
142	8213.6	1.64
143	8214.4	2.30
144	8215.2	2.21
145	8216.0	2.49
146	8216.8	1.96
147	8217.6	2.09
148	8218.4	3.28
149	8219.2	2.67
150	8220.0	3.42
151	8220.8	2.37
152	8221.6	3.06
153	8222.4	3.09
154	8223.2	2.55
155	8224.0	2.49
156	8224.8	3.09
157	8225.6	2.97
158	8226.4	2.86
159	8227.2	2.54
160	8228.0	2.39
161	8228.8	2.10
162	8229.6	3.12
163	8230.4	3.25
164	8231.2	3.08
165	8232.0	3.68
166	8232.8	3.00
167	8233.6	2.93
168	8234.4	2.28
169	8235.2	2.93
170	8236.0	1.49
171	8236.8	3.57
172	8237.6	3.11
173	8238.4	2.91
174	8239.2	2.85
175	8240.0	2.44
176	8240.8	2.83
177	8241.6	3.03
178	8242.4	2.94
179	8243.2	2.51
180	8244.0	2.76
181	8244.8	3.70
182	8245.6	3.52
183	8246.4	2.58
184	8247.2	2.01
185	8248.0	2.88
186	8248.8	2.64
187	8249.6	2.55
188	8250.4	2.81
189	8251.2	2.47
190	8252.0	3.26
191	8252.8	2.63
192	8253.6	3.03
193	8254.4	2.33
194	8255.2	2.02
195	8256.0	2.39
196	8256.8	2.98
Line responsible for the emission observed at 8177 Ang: [N II] 6583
